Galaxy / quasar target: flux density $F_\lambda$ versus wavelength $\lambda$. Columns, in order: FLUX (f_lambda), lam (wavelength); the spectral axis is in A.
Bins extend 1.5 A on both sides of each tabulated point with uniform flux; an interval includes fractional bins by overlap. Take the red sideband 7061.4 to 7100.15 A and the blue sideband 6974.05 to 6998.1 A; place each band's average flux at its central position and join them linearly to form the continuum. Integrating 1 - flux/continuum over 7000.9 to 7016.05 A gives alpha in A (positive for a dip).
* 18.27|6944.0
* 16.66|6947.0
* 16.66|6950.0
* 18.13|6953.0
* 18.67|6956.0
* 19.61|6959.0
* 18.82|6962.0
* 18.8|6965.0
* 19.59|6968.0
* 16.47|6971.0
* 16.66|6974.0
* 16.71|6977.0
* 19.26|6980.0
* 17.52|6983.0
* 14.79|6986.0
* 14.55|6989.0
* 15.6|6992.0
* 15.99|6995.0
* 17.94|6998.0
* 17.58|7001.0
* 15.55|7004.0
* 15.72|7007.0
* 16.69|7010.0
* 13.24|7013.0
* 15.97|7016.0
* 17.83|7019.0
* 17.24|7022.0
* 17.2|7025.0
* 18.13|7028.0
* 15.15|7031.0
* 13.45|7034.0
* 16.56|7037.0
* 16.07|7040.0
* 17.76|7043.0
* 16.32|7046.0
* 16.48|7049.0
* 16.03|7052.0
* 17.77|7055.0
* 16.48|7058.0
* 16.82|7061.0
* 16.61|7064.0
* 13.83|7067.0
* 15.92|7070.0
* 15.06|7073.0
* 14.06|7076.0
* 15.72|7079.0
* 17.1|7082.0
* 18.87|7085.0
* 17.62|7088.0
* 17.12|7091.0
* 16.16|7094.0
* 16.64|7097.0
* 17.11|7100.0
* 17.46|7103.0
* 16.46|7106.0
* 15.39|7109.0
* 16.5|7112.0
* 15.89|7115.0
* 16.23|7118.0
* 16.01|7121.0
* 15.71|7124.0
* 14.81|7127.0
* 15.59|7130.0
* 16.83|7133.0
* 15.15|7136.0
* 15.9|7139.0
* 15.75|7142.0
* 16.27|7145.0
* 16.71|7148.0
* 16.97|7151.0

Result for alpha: 0.75 A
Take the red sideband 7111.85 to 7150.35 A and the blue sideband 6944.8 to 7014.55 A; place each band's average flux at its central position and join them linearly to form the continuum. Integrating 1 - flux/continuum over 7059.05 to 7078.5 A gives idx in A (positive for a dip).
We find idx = 1.1 A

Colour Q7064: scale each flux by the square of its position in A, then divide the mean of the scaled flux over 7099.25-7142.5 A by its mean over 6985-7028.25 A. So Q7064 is 1.0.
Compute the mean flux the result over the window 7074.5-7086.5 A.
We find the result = 16.4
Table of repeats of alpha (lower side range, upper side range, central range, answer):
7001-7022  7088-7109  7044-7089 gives 0.5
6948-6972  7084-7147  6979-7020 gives 3.7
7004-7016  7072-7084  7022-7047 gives -1.5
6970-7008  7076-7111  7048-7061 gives 0.0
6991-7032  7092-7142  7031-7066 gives 0.0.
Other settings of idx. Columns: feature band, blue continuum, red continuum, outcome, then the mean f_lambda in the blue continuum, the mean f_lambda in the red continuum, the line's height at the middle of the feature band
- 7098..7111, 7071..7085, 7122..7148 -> -0.63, 15.9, 15.8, 15.8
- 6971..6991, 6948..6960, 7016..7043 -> 1.15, 18.1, 16.5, 17.6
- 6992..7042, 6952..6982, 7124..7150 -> 3.70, 18.3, 15.9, 17.6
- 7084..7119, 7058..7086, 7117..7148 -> -1.86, 16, 15.9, 15.9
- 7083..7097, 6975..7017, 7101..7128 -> -1.06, 16.2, 16.1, 16.1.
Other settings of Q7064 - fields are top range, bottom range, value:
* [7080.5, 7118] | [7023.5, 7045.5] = 1.05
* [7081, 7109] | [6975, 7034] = 1.07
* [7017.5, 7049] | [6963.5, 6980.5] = 0.95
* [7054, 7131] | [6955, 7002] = 0.97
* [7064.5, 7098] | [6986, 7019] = 1.04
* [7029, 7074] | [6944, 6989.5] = 0.93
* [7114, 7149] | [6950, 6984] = 0.92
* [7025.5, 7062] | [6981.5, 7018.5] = 1.04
